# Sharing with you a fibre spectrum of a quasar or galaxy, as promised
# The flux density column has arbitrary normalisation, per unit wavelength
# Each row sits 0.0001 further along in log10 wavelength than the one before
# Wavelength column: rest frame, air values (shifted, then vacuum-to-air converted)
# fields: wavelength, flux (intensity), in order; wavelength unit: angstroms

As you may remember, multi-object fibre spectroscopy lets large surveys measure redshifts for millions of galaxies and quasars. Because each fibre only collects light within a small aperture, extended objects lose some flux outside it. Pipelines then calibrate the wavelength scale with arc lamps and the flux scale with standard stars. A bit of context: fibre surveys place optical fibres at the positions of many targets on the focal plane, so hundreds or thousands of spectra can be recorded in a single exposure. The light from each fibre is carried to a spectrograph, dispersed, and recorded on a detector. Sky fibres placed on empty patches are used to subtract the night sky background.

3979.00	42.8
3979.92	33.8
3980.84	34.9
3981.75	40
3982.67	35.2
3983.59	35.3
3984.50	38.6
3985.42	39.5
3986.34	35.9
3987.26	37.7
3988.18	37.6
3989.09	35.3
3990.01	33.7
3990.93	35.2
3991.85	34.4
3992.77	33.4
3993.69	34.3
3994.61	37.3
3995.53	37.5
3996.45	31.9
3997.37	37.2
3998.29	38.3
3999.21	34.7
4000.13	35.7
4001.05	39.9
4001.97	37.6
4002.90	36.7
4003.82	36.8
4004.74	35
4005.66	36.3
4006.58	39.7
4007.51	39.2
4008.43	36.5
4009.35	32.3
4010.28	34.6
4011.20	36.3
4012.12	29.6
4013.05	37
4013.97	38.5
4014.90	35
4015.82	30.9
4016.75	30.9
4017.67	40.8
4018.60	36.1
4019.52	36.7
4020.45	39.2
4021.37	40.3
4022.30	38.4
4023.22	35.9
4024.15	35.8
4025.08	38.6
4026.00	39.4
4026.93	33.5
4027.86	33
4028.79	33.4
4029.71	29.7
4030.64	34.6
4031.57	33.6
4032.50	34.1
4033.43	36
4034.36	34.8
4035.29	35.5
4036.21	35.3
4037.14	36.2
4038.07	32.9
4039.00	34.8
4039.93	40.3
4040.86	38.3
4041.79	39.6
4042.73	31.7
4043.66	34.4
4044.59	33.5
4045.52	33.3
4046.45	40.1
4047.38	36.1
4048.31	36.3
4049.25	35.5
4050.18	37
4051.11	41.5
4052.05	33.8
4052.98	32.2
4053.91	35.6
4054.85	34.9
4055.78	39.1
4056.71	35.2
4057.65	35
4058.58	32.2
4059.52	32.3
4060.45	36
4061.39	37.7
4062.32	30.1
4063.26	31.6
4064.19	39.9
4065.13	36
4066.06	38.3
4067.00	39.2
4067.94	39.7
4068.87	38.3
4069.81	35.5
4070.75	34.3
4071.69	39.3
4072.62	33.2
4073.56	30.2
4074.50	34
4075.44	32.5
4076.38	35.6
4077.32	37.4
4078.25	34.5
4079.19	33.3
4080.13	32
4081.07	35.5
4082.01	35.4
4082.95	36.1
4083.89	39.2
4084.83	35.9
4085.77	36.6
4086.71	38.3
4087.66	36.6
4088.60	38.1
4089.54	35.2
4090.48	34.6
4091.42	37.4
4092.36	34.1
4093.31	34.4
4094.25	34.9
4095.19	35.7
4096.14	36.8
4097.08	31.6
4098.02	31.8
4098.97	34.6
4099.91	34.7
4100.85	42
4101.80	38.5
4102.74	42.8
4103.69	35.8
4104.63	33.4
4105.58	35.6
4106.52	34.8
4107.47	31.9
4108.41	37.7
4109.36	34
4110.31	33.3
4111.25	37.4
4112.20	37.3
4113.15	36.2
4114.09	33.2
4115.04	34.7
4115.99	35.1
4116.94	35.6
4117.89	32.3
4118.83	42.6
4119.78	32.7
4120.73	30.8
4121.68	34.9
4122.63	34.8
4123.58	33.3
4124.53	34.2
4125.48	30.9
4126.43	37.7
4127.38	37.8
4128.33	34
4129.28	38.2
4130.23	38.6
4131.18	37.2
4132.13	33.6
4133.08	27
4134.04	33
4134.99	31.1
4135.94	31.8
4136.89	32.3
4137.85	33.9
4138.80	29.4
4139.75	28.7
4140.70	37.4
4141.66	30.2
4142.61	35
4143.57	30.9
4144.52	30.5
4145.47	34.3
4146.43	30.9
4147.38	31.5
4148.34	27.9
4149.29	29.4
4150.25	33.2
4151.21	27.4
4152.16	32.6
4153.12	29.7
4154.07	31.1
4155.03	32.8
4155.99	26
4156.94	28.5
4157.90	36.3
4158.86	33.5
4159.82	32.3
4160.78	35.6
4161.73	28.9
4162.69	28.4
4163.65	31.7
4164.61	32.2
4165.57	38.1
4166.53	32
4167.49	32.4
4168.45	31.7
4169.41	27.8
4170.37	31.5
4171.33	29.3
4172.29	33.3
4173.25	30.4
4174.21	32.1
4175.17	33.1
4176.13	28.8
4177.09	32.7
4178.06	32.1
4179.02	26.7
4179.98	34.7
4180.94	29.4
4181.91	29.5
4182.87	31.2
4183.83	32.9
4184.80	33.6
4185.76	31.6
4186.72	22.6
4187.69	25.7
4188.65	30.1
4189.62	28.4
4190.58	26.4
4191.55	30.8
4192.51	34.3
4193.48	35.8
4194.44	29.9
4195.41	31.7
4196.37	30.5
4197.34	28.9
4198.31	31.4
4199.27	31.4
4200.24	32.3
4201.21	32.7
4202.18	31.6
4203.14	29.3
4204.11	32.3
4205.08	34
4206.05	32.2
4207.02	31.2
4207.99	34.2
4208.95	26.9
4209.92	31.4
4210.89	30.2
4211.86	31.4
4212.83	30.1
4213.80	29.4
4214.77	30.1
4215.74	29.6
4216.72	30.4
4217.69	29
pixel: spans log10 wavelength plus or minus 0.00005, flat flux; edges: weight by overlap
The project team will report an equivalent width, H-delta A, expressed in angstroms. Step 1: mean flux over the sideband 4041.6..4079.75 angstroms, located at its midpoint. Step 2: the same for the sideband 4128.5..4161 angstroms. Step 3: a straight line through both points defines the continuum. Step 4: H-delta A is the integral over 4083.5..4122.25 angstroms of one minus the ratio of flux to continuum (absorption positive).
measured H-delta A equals -2.2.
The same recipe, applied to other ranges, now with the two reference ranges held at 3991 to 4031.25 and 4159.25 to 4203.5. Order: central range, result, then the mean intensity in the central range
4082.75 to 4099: -1.0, 35.7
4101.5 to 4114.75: -1.1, 35.8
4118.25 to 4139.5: -1.0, 34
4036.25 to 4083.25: -1.4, 35.5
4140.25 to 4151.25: 0.1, 31.7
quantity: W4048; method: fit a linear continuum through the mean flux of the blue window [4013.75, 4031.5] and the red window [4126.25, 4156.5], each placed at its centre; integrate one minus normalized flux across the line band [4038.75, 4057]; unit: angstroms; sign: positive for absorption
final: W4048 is -0.6 angstroms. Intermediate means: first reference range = 35.7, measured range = 36.2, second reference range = 32.3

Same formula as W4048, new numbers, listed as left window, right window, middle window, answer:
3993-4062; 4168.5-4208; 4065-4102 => -1.8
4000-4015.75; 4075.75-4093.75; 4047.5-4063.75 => 0.4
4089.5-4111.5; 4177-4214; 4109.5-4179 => 1.4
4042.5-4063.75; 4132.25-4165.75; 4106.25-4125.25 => -1.2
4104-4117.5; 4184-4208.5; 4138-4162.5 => 1.3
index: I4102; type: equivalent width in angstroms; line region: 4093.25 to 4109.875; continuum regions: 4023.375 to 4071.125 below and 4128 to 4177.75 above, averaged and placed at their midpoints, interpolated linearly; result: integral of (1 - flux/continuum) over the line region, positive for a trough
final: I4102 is -1.0 angstroms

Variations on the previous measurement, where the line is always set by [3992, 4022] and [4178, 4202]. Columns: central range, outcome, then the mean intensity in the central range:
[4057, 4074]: -0.57 angstroms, 35.5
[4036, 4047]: -0.25 angstroms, 35.9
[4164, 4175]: -0.26 angstroms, 31.9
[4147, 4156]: 0.39 angstroms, 30.3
